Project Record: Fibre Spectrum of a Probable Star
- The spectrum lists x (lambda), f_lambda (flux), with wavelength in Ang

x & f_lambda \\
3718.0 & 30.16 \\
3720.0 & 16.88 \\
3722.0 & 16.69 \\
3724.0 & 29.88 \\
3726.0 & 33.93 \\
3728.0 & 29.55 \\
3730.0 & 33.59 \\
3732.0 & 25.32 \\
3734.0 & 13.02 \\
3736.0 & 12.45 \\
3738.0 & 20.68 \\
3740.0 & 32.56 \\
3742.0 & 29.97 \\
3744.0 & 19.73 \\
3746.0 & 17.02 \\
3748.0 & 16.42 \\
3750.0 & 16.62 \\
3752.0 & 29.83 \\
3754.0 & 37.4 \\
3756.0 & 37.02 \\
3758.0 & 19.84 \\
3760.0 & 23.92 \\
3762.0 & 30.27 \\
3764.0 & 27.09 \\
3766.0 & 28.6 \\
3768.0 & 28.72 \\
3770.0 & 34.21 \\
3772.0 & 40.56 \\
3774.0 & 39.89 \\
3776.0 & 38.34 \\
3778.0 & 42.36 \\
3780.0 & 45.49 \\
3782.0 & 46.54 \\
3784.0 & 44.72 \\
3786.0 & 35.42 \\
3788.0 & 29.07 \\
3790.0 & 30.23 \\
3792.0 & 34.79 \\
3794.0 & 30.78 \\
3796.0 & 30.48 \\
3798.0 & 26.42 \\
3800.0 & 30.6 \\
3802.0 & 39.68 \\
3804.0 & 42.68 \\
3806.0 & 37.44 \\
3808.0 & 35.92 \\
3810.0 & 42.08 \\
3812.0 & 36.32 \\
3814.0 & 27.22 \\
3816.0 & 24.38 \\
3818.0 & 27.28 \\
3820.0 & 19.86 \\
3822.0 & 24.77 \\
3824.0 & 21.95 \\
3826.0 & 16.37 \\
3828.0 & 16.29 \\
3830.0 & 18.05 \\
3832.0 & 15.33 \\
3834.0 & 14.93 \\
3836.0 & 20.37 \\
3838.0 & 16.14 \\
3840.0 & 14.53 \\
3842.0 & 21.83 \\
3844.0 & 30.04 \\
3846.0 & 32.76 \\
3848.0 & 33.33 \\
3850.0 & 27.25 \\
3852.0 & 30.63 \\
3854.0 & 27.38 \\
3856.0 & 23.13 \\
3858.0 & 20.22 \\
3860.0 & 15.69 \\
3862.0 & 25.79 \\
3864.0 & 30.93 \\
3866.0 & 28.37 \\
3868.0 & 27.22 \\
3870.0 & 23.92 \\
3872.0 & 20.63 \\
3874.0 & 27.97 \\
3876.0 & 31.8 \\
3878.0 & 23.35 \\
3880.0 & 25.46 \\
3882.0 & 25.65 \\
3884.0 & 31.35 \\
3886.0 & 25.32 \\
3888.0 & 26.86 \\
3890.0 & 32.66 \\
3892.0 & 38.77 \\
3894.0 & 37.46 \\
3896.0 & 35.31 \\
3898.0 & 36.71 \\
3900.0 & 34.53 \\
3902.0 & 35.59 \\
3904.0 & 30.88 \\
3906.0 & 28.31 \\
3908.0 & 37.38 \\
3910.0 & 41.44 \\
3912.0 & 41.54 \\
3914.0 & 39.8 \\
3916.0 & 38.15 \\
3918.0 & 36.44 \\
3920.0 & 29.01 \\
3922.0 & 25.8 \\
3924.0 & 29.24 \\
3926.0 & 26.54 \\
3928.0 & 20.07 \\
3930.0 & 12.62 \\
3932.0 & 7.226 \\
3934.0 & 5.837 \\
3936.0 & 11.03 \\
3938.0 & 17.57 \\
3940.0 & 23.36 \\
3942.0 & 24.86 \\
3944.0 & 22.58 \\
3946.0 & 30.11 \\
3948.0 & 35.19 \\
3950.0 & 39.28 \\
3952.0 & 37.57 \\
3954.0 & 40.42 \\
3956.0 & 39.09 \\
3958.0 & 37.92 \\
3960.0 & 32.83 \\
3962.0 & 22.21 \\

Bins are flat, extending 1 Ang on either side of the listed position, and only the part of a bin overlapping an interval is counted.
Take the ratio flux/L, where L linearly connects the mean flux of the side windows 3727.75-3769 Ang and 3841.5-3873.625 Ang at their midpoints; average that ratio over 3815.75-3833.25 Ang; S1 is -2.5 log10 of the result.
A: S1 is 0.27 mag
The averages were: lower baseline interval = 25.1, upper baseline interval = 26.3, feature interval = 20.2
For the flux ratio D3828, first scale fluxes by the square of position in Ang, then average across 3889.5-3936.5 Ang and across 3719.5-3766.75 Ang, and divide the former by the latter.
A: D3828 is 1.3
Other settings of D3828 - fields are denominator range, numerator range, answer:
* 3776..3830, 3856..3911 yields 0.96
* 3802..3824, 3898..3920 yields 1.20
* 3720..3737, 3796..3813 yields 1.57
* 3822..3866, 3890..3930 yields 1.51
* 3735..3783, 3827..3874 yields 0.82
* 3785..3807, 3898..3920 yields 1.14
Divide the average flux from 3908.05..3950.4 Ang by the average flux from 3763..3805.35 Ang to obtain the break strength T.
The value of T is 0.7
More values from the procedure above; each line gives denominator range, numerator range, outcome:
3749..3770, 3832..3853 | 0.84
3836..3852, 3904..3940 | 1.05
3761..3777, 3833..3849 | 0.69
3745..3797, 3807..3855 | 0.77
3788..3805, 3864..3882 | 0.80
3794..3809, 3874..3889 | 0.79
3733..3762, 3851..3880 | 1.08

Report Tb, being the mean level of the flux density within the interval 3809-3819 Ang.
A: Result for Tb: 31.5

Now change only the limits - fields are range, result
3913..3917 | 39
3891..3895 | 38.1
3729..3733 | 29.5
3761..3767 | 28.7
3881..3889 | 27.3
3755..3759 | 28.4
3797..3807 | 35.4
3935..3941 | 17.3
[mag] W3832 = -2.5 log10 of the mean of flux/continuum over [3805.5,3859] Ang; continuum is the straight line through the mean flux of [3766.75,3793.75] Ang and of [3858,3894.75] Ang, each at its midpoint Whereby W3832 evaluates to 0.27 mag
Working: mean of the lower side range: 37.4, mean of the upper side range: 27.5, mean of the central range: 24.9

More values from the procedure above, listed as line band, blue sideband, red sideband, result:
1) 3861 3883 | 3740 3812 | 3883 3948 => 0.13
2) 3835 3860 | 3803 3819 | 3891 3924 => 0.38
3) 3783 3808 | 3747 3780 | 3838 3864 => -0.19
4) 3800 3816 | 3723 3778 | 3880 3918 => -0.19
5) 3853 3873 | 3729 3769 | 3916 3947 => -0.05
